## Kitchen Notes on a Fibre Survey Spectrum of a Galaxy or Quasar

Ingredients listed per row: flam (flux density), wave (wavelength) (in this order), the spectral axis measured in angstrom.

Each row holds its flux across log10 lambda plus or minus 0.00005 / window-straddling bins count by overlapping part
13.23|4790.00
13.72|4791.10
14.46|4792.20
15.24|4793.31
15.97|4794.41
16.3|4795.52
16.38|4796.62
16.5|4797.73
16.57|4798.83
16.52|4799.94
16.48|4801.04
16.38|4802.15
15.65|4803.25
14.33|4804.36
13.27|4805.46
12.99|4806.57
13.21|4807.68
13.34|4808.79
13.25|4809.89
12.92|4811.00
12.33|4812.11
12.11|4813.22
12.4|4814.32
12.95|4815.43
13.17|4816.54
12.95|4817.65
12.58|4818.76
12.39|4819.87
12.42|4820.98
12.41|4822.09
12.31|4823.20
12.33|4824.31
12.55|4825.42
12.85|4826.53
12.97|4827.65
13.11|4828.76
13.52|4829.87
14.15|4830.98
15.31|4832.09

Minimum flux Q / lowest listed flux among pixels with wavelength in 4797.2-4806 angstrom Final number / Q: 13.27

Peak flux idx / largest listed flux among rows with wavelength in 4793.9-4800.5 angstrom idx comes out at 16.57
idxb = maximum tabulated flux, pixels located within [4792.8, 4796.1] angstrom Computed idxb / 16.3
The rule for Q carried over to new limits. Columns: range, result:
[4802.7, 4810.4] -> 12.99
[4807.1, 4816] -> 12.11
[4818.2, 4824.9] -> 12.31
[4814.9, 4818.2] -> 12.95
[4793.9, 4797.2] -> 15.97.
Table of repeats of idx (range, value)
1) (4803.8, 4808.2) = 14.33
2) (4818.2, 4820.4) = 12.58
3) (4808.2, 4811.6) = 13.34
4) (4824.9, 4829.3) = 13.11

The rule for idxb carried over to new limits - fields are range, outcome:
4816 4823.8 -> 13.17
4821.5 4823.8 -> 12.41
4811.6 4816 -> 12.95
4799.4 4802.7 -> 16.52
